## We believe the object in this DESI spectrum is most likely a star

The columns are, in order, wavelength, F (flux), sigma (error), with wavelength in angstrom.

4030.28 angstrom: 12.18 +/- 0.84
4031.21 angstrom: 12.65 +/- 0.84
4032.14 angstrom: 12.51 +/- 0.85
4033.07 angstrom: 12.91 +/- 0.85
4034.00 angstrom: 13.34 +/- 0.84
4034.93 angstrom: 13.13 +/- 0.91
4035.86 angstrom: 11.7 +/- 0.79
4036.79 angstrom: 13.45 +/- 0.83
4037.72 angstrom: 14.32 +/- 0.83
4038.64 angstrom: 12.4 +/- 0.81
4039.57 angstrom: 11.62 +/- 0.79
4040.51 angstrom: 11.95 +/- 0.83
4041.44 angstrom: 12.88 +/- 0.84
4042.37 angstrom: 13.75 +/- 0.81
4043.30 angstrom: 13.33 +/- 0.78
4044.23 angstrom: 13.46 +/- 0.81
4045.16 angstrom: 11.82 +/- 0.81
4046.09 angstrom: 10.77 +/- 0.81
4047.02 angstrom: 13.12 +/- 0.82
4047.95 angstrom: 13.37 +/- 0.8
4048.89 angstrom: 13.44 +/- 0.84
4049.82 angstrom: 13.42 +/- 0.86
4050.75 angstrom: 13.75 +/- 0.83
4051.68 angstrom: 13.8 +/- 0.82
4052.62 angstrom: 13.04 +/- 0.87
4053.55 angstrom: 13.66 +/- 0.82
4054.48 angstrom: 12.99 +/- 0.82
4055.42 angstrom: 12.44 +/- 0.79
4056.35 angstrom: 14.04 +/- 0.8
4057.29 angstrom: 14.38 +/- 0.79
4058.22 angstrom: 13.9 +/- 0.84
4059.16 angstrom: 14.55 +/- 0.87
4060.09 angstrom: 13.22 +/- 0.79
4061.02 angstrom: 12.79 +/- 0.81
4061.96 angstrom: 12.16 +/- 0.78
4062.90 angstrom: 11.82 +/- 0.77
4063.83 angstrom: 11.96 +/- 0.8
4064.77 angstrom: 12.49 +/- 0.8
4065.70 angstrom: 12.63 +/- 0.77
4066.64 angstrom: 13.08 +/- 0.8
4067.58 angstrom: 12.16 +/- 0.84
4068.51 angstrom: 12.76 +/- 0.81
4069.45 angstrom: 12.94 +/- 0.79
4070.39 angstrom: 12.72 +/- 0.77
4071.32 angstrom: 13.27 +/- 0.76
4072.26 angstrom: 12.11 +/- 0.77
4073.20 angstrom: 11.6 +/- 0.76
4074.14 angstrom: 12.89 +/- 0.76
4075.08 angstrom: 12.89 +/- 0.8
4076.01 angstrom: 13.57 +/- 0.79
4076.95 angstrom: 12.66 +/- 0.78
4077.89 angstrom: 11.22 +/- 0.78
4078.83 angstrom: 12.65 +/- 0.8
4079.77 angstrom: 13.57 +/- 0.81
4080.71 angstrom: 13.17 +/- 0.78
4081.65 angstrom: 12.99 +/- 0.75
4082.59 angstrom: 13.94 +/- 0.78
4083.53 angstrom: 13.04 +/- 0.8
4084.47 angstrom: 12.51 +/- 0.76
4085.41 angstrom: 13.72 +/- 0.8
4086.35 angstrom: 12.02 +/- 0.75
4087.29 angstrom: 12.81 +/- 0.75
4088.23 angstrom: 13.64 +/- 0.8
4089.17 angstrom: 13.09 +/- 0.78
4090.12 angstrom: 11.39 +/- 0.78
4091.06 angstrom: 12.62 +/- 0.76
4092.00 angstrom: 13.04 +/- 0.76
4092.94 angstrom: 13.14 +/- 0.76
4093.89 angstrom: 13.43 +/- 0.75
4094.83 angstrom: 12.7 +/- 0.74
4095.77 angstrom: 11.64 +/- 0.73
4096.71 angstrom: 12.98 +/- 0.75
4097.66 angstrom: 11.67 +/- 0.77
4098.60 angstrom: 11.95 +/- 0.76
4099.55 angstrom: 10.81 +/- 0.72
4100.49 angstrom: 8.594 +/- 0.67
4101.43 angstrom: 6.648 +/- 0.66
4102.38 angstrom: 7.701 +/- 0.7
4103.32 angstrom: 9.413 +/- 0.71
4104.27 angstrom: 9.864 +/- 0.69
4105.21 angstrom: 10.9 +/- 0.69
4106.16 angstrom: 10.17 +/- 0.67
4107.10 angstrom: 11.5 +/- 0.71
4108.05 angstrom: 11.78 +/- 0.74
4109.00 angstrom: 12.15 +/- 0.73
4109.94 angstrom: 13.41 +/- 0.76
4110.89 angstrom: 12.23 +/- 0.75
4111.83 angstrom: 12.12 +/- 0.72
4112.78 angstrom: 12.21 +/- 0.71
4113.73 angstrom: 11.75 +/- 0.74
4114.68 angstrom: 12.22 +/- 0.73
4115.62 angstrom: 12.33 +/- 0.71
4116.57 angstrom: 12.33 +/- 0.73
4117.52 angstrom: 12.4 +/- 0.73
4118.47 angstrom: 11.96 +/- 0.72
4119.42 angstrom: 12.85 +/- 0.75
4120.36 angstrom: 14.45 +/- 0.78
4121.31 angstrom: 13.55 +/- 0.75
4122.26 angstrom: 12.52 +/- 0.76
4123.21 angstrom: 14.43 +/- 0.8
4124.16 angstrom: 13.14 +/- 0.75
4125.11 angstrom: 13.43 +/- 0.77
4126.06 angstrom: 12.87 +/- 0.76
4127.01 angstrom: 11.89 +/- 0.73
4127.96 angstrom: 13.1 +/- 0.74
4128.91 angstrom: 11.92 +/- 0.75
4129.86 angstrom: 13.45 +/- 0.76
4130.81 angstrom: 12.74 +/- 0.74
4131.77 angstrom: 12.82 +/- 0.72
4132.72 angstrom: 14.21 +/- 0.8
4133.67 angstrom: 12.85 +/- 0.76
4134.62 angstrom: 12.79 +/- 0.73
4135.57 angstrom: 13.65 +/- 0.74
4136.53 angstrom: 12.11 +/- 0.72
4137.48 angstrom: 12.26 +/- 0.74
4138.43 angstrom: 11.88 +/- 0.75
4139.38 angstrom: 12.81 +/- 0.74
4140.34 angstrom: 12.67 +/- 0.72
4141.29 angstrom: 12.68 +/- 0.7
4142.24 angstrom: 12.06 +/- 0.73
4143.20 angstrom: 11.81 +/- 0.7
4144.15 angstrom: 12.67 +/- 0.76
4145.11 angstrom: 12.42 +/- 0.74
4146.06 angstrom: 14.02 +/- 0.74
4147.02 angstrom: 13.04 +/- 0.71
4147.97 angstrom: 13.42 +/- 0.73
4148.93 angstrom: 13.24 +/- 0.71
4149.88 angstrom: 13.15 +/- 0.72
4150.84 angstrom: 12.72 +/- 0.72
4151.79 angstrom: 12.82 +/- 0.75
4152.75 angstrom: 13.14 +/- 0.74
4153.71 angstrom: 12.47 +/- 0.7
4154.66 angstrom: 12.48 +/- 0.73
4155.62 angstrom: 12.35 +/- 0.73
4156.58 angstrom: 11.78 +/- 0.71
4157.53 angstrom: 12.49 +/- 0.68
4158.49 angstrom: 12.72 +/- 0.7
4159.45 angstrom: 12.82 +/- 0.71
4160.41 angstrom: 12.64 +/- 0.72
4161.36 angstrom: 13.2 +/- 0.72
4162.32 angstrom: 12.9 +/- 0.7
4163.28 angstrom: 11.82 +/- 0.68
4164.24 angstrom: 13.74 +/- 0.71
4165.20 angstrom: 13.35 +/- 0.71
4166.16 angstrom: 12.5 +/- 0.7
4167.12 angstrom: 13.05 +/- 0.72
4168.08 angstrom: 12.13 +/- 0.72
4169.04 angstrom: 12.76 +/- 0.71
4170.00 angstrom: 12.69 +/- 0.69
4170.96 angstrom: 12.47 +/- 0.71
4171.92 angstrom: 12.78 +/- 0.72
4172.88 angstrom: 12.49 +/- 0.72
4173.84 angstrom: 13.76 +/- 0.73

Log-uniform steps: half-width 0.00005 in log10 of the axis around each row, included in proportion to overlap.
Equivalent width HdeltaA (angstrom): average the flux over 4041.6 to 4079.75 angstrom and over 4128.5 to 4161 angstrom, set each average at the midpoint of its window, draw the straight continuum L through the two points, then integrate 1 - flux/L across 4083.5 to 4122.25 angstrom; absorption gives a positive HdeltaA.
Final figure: 2.8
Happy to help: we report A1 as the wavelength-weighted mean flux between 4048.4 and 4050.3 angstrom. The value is 13.4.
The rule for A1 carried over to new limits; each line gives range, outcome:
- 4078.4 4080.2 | 13.1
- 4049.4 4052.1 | 13.7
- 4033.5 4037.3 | 12.9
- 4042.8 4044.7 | 13.4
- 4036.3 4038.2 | 13.9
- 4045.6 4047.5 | 12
